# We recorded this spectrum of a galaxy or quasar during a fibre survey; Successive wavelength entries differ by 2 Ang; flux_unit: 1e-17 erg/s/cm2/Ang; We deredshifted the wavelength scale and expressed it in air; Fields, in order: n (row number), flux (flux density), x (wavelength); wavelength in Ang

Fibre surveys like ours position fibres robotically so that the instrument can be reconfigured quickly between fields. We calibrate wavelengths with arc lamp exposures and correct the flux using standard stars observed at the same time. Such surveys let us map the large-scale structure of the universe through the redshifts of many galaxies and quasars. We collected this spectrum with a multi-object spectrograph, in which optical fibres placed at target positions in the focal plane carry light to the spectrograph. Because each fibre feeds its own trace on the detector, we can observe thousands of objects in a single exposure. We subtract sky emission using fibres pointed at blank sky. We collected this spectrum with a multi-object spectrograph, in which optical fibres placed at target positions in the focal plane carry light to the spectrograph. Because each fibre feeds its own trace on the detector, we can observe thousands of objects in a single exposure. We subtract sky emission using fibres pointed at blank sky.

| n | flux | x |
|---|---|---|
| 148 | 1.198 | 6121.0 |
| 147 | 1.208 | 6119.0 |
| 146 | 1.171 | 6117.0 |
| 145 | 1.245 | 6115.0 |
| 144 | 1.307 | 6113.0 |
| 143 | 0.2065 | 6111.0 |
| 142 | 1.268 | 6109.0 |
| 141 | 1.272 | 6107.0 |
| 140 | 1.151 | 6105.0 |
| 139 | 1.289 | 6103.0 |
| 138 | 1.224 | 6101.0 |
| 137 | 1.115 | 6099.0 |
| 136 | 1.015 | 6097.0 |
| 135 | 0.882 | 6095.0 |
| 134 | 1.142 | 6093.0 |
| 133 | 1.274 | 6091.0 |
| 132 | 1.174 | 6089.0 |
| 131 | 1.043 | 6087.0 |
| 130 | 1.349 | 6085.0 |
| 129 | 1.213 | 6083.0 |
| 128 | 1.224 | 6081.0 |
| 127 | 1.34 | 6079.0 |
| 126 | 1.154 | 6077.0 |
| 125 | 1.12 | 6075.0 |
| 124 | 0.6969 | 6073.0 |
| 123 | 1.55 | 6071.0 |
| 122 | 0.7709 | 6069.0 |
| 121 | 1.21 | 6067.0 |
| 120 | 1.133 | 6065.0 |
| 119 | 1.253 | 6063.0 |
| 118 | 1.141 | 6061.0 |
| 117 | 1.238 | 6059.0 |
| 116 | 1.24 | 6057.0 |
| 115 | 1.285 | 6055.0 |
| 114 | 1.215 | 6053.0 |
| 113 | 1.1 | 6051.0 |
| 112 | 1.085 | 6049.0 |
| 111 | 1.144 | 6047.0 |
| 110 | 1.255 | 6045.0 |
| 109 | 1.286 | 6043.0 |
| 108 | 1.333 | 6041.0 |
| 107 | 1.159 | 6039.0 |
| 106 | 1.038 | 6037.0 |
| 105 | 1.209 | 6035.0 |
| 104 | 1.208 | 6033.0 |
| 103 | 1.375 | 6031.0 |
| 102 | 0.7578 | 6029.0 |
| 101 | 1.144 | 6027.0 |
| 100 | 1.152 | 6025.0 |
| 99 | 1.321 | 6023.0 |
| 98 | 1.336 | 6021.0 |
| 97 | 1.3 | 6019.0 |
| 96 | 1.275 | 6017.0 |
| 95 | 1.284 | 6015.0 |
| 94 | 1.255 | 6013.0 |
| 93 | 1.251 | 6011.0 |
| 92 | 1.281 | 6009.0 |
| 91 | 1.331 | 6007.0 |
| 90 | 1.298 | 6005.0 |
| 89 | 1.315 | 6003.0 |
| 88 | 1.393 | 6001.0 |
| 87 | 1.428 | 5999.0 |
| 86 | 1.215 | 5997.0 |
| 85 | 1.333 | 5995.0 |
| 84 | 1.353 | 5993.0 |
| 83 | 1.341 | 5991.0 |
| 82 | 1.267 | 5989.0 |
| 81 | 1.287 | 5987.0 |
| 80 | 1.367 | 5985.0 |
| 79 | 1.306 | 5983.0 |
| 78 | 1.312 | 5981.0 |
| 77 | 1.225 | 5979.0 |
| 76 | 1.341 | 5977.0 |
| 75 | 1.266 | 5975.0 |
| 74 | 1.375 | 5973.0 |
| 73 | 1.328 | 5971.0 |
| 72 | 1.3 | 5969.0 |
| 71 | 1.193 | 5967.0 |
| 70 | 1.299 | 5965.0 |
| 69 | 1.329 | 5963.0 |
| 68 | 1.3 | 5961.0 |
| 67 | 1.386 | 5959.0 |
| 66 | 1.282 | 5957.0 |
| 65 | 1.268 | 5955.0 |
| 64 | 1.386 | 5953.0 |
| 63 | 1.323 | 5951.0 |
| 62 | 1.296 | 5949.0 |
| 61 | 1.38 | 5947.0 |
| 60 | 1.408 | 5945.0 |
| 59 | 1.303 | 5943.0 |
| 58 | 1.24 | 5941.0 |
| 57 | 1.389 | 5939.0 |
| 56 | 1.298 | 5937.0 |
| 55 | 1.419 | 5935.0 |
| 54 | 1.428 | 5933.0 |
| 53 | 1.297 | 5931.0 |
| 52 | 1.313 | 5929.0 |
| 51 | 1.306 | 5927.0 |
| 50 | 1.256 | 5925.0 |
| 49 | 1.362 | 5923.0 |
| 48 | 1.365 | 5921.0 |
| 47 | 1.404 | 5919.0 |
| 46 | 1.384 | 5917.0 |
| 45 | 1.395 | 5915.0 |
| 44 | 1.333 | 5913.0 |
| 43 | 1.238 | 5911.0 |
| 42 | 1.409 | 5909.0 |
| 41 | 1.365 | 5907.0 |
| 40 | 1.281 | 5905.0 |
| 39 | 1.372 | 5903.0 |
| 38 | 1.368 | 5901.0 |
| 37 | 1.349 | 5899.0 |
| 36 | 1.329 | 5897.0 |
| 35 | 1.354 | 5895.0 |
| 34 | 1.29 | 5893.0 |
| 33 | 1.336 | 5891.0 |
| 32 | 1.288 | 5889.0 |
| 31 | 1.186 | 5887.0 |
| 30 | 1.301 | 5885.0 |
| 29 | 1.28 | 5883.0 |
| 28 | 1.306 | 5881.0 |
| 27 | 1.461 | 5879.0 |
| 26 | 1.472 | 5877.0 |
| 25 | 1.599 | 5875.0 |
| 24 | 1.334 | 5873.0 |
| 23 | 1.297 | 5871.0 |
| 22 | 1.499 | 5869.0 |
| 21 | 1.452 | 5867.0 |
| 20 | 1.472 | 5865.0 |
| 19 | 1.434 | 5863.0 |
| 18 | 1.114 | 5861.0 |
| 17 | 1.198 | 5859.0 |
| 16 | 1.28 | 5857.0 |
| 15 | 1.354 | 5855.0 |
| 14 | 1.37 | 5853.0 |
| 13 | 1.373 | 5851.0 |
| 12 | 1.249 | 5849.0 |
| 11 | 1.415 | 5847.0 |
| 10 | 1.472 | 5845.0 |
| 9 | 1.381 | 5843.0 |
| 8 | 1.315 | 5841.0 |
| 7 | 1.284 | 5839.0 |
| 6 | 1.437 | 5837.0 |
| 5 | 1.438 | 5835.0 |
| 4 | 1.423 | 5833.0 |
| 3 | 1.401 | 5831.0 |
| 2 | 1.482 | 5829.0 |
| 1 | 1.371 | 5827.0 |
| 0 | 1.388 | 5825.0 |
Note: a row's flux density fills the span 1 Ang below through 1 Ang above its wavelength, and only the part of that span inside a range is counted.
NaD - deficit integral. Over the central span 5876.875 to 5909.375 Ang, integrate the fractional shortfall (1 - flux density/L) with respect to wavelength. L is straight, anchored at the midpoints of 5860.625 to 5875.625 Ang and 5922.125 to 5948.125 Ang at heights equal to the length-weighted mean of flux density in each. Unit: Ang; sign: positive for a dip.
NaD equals 1.1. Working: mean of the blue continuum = 1.41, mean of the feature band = 1.33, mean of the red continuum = 1.34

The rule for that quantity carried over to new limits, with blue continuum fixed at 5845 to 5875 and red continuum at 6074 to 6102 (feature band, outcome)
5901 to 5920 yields -0.6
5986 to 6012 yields -1.6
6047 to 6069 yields 0.4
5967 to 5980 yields -0.4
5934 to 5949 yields -0.7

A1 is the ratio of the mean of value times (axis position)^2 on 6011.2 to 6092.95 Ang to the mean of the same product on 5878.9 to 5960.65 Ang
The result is 0.9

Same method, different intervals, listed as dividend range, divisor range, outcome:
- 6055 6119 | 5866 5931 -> 0.90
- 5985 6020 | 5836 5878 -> 1.00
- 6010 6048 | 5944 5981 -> 0.94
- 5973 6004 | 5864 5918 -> 1.00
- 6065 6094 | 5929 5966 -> 0.91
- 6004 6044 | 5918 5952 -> 0.95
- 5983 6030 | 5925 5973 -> 0.98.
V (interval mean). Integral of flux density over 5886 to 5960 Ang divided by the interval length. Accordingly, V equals 1.33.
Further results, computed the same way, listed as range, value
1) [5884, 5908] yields 1.32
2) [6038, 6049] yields 1.22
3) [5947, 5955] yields 1.33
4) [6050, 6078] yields 1.15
